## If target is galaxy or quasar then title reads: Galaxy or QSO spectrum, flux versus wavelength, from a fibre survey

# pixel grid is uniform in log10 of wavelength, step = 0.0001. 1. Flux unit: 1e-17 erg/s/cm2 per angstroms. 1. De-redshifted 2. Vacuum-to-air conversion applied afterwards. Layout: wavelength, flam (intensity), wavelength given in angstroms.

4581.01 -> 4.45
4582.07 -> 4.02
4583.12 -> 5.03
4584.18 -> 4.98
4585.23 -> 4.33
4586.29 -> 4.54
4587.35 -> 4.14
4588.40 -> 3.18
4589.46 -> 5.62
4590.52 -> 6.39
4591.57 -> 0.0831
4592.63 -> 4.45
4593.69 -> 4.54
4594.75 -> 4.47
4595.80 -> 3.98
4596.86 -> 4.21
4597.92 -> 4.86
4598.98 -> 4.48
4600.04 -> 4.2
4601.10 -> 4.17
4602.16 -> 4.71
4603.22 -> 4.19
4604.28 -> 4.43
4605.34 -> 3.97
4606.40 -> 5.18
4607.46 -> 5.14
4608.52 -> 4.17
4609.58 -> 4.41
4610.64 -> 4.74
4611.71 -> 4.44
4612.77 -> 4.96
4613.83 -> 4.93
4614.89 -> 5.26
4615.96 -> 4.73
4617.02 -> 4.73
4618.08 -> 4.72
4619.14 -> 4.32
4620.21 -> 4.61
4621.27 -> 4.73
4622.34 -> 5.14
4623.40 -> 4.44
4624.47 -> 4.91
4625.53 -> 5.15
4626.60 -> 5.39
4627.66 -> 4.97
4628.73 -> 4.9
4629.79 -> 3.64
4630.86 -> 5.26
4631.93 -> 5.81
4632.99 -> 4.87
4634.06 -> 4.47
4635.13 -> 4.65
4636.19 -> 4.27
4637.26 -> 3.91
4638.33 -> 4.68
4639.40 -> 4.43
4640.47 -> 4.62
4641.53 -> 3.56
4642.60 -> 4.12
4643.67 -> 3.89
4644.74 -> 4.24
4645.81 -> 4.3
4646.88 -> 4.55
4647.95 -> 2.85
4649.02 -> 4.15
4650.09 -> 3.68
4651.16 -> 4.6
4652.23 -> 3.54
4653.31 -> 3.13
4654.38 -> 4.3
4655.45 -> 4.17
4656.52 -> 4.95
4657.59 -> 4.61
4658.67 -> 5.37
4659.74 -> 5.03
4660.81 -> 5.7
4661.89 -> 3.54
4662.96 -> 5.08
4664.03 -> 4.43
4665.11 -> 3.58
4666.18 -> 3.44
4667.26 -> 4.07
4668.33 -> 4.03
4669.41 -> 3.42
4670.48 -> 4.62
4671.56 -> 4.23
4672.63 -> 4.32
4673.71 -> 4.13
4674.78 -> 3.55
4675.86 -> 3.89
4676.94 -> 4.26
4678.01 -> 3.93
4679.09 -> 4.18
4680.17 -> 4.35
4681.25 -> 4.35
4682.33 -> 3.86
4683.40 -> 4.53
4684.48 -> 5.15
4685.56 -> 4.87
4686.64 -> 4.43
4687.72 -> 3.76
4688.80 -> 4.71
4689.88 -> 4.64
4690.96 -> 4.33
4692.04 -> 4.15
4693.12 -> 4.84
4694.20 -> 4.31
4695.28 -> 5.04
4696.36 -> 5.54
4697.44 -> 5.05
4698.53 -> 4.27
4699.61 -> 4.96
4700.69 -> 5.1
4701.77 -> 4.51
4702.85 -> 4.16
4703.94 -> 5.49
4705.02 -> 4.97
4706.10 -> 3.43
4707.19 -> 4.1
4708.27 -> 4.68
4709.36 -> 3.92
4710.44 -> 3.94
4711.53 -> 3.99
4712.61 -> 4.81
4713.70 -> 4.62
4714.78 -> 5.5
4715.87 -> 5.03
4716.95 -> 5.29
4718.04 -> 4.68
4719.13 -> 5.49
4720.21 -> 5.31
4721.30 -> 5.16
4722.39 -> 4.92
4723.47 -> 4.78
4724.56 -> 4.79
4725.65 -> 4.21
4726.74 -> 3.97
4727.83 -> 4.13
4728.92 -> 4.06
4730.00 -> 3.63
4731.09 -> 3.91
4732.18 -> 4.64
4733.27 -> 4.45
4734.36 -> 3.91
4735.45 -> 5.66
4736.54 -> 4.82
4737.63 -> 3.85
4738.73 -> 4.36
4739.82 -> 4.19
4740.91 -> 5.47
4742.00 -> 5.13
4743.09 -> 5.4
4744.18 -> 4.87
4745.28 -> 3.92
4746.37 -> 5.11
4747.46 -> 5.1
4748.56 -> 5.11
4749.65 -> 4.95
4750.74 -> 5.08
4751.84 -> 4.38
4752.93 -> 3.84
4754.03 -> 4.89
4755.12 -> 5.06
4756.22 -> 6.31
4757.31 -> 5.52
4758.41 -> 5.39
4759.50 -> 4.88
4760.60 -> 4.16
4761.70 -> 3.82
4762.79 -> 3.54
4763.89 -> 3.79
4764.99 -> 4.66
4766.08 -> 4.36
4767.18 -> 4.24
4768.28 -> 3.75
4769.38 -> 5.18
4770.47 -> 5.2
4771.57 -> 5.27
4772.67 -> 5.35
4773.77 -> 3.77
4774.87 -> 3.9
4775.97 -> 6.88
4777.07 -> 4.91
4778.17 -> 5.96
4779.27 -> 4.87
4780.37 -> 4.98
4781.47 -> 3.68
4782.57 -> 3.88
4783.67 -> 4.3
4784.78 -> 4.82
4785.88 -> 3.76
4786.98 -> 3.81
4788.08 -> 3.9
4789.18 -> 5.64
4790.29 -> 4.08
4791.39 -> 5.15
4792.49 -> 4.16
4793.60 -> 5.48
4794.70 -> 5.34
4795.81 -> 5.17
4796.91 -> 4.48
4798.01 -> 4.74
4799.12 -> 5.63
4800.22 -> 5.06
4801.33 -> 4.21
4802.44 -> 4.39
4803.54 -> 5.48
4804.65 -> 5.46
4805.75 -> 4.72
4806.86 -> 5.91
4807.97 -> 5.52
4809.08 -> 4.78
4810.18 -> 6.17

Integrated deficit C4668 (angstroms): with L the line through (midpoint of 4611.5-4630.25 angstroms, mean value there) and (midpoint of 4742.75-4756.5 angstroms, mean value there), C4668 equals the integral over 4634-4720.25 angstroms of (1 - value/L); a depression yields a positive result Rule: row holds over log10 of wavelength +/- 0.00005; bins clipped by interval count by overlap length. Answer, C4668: 7.8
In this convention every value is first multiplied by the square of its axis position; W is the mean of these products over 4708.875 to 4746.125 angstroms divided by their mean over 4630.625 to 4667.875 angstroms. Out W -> 1.10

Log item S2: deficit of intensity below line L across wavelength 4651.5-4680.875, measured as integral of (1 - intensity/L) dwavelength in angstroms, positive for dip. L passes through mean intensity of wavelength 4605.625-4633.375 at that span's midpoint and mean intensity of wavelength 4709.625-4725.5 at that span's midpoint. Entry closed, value 3.7 angstroms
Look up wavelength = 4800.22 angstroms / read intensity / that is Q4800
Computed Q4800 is 5.06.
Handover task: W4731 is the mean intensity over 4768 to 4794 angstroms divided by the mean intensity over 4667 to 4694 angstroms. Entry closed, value 1.1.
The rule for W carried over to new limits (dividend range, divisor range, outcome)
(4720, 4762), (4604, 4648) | 1.07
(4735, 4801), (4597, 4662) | 1.11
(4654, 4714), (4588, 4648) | 1.01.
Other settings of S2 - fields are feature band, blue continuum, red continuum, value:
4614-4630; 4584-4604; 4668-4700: -1.8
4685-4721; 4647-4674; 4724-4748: -2.3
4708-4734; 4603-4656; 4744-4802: 0.3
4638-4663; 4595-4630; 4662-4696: 0.8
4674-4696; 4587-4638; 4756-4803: 1.2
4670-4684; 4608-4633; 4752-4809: 1.8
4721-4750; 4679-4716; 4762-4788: -0.3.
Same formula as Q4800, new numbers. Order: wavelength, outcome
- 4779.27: 4.87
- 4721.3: 5.16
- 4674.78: 3.55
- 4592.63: 4.45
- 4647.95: 2.85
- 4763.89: 3.79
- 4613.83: 4.93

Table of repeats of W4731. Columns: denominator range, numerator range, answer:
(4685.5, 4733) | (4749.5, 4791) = 1.01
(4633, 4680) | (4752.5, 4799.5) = 1.12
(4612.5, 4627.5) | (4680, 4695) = 0.92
